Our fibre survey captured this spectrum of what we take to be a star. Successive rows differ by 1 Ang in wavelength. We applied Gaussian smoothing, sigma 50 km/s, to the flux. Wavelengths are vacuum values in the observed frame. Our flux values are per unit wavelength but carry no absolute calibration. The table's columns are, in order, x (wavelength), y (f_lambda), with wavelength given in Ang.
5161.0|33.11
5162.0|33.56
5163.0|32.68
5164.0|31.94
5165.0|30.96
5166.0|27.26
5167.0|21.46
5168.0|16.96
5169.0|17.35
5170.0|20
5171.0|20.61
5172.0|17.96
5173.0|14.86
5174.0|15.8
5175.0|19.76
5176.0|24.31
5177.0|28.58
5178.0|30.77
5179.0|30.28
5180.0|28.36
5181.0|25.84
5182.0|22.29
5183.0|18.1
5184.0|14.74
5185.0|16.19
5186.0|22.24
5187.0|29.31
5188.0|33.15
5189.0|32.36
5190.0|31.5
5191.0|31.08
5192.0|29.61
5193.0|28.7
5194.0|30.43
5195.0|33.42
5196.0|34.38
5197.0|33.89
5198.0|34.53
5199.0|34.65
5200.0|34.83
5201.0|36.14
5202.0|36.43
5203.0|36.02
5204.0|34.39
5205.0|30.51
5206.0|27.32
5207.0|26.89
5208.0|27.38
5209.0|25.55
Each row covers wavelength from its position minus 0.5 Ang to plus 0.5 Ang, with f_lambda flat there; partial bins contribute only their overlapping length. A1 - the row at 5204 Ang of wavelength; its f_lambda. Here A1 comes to 34.39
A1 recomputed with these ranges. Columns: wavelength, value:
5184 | 14.74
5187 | 29.31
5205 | 30.51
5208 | 27.38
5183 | 18.1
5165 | 30.96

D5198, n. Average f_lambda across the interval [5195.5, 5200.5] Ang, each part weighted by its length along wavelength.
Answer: 34.5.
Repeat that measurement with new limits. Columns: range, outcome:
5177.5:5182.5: 27.5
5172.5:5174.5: 15.3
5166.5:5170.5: 18.9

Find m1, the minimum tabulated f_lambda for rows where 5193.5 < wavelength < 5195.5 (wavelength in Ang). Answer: 30.43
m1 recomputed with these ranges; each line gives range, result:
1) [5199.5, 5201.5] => 34.83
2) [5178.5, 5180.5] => 28.36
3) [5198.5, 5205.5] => 30.51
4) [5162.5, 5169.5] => 16.96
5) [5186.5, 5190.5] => 29.31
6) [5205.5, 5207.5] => 26.89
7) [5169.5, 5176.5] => 14.86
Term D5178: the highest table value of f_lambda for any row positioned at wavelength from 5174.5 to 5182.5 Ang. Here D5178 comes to 30.77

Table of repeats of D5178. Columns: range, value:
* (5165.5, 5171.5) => 27.26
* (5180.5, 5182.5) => 25.84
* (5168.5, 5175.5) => 20.61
